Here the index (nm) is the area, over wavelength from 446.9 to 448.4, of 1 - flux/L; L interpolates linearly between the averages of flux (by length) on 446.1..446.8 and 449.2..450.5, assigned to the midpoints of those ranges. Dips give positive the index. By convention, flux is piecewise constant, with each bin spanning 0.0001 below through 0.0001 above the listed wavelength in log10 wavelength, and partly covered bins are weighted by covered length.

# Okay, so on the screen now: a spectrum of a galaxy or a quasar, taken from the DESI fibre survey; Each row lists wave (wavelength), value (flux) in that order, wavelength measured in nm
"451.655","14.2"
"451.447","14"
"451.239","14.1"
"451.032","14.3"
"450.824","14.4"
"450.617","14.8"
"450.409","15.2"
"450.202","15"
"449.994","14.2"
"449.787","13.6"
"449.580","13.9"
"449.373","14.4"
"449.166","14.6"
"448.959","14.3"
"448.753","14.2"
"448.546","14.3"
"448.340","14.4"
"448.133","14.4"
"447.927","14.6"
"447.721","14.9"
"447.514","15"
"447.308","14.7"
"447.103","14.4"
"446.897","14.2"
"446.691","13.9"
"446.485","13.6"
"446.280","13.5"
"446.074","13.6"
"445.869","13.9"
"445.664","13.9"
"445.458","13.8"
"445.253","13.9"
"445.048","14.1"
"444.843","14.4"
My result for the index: -0.08 nm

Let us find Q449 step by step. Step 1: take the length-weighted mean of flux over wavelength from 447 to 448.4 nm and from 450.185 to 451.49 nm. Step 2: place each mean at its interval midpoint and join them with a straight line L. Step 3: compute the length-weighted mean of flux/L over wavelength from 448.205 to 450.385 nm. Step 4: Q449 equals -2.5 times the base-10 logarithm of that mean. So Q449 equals 0.020 mag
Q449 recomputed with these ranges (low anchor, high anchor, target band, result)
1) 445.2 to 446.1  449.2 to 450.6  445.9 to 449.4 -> -0.01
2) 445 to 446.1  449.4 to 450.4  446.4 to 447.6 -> -0.02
